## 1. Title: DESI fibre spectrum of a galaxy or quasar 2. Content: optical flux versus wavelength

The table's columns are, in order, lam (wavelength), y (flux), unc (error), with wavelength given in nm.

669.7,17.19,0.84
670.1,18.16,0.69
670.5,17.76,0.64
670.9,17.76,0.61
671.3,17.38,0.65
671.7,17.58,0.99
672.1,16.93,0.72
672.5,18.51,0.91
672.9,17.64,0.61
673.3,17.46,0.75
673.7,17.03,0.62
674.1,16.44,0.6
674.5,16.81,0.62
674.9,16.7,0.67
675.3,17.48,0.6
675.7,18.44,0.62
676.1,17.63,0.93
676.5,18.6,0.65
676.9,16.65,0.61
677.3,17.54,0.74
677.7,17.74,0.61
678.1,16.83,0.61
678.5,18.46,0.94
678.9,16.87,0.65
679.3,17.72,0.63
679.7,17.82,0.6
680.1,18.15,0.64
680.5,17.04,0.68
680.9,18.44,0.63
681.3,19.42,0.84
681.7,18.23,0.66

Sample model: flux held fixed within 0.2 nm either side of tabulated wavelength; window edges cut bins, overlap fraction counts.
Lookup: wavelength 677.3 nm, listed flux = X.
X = 17.54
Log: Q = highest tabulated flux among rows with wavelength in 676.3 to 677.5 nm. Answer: 18.6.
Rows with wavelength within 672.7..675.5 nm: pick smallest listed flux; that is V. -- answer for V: 16.44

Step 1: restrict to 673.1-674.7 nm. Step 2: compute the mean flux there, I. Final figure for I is 16.9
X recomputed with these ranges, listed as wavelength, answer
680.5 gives 17.04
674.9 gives 16.7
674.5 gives 16.81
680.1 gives 18.15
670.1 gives 18.16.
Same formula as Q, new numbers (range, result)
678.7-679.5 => 17.72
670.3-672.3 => 17.76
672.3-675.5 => 18.51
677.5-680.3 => 18.46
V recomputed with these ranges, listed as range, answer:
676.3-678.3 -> 16.65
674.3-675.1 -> 16.7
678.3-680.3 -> 16.87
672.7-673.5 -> 17.46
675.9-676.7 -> 17.63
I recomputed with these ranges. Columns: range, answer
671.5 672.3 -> 17.3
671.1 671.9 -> 17.5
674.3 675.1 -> 16.8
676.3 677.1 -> 17.6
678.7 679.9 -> 17.5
